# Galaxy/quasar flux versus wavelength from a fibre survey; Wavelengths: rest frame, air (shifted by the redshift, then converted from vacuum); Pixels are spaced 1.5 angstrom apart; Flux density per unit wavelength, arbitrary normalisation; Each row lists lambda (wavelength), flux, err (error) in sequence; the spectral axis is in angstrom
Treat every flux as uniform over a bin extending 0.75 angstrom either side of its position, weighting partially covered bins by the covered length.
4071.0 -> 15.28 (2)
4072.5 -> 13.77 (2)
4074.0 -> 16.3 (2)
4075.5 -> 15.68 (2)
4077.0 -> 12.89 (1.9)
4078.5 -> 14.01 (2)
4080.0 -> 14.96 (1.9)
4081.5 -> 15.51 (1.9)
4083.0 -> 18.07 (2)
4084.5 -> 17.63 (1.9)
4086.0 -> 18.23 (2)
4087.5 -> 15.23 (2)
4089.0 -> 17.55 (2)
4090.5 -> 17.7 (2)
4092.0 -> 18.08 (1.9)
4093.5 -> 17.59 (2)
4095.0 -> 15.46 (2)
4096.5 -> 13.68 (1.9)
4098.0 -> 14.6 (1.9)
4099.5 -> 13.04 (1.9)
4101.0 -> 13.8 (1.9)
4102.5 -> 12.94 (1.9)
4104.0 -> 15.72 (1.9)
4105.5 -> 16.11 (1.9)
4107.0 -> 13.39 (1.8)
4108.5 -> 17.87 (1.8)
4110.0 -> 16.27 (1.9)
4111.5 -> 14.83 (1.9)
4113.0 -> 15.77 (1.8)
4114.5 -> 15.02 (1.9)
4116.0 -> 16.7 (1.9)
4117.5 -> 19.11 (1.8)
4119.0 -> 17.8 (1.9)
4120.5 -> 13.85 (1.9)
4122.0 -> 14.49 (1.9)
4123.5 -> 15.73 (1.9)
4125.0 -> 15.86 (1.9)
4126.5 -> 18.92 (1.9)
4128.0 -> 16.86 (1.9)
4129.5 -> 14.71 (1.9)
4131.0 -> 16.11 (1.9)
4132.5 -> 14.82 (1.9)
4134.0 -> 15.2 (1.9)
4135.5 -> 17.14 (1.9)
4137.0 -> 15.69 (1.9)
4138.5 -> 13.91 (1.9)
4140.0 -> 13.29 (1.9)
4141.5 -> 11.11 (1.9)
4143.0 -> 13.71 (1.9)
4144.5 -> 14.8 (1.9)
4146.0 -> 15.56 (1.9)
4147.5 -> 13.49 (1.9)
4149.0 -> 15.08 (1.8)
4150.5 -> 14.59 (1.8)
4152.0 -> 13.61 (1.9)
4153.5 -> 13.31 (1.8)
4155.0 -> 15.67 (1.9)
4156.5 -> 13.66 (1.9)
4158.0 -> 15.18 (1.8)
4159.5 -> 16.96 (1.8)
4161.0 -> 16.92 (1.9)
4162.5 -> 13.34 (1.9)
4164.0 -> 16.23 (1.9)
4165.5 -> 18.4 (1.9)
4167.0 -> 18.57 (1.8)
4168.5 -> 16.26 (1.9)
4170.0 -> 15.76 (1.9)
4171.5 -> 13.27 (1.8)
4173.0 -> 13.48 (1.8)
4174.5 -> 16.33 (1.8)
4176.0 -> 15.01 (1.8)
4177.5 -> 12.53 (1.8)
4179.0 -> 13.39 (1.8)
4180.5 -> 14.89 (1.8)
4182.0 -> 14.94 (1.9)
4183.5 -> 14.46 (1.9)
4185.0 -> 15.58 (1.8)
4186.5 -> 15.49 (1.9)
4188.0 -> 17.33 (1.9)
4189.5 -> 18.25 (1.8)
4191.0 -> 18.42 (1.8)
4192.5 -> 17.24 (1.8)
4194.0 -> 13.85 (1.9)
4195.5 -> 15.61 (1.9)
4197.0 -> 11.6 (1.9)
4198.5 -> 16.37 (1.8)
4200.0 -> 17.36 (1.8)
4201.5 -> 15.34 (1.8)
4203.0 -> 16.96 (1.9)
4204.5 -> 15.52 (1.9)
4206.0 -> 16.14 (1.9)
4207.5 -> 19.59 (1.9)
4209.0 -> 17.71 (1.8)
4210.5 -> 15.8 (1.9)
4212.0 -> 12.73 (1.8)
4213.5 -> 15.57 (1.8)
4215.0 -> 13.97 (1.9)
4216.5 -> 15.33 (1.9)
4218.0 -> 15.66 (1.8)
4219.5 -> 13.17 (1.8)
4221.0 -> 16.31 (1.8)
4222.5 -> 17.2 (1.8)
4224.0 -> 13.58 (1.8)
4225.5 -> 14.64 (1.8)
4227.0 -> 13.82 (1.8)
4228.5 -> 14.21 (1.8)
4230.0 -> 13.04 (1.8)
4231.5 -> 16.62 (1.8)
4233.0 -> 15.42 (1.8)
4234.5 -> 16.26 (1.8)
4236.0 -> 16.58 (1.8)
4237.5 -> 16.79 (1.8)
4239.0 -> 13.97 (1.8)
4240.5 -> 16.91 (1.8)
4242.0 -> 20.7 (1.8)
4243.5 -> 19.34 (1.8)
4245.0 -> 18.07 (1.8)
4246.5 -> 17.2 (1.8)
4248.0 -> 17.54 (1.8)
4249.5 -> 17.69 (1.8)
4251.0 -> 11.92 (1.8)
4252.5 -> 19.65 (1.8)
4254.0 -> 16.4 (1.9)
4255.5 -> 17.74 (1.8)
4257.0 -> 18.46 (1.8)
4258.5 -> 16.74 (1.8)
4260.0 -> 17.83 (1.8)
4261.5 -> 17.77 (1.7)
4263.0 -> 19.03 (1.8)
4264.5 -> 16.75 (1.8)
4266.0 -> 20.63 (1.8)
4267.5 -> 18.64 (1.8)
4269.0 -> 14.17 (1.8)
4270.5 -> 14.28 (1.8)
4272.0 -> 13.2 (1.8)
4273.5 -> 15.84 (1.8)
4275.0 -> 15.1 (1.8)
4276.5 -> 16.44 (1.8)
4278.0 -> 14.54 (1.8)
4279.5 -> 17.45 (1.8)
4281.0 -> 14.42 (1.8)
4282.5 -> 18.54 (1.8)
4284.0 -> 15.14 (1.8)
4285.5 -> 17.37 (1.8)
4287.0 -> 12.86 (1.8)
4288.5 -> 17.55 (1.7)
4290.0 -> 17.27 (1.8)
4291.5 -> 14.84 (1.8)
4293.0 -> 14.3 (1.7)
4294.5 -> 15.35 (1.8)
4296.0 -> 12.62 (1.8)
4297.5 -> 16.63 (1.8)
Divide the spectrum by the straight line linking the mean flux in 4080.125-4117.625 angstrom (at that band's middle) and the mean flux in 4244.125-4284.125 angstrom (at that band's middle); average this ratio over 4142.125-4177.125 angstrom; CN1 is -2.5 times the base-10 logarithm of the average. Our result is 0.075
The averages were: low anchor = 15.9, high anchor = 16.7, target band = 15.1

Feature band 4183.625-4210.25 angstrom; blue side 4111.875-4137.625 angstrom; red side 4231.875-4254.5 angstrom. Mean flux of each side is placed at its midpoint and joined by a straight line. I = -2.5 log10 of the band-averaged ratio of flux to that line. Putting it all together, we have 0.020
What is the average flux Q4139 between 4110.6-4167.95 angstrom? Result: 15.4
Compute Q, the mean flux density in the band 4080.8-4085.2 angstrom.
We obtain 17.1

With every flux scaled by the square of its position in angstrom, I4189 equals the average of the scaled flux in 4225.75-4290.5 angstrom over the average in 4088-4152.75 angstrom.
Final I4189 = 1.1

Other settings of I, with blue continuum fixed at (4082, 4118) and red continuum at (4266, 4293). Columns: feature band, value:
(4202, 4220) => 0.013 mag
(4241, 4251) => -0.131 mag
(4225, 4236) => 0.063 mag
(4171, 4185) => 0.114 mag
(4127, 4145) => 0.079 mag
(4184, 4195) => -0.041 mag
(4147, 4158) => 0.120 mag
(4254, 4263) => -0.120 mag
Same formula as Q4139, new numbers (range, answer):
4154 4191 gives 15.5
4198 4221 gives 15.8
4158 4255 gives 15.9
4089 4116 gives 15.5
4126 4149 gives 15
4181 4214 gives 16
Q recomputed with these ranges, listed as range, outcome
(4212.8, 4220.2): 14.7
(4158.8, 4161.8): 16.9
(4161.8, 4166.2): 16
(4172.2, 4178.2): 14.3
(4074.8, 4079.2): 14.2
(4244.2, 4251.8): 16.5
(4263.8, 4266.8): 18.7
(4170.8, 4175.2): 14.3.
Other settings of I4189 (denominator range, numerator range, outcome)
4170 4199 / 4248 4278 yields 1.14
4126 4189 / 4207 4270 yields 1.13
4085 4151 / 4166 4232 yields 1.04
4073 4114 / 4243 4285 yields 1.16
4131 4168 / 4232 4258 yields 1.19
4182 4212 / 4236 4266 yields 1.11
